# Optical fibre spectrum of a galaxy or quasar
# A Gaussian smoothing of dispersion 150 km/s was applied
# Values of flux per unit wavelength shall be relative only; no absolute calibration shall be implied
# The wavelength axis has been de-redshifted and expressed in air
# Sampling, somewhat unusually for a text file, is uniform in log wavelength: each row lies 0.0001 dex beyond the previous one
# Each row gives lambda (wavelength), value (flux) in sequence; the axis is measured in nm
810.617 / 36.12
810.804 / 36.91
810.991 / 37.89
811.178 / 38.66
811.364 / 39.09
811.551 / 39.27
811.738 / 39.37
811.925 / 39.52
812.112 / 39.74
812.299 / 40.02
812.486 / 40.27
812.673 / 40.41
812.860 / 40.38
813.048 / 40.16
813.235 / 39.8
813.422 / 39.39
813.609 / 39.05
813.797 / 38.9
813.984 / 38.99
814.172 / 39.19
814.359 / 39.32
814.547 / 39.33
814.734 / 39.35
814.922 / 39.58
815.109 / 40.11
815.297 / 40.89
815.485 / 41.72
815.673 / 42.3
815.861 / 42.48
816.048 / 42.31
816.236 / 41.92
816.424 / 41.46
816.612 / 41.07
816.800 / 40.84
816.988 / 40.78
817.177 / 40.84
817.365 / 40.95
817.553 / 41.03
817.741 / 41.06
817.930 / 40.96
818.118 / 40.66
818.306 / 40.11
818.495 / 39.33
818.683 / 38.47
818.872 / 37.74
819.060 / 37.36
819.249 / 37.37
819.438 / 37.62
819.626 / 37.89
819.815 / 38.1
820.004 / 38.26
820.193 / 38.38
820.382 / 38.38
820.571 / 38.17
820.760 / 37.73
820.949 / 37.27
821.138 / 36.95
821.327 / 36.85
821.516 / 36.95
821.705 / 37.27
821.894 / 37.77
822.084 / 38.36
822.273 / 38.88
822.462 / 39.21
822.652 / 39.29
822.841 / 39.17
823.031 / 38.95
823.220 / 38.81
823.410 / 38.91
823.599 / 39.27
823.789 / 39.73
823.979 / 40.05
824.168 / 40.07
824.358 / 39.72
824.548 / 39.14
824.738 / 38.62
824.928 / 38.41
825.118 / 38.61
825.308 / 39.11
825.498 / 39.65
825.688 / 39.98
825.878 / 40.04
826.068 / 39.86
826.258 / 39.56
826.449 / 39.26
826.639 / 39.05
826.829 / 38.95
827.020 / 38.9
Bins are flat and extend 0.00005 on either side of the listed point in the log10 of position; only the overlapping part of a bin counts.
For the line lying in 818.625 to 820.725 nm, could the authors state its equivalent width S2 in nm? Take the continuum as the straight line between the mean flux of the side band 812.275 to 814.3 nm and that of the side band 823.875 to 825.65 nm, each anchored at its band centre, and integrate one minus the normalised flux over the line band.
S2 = 0.08 nm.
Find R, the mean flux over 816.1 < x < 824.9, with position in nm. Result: 39.1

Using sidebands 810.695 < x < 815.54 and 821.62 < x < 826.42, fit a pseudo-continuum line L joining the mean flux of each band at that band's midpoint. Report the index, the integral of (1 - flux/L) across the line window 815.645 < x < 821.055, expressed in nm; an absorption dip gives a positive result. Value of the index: -0.04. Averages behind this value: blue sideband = 39.5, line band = 39.6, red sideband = 39.1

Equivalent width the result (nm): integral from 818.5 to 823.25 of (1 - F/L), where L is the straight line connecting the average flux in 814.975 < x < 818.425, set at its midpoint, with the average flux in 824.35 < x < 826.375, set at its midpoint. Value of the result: 0.26 nm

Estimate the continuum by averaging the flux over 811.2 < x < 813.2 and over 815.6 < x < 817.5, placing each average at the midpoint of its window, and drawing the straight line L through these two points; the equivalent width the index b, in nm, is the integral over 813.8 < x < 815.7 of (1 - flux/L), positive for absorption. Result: 0.04 nm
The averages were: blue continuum 39.8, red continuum 41.5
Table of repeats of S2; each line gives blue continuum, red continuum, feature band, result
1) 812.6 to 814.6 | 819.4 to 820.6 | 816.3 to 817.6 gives -0.07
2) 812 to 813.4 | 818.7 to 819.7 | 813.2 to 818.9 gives -0.23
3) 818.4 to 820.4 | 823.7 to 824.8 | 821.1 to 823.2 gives 0.04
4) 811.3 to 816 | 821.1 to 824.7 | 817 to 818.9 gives -0.04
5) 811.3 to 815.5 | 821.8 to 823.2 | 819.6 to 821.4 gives 0.05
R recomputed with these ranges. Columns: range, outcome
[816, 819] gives 40.5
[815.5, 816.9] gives 41.8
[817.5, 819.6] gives 39.2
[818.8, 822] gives 37.6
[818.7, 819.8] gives 37.7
